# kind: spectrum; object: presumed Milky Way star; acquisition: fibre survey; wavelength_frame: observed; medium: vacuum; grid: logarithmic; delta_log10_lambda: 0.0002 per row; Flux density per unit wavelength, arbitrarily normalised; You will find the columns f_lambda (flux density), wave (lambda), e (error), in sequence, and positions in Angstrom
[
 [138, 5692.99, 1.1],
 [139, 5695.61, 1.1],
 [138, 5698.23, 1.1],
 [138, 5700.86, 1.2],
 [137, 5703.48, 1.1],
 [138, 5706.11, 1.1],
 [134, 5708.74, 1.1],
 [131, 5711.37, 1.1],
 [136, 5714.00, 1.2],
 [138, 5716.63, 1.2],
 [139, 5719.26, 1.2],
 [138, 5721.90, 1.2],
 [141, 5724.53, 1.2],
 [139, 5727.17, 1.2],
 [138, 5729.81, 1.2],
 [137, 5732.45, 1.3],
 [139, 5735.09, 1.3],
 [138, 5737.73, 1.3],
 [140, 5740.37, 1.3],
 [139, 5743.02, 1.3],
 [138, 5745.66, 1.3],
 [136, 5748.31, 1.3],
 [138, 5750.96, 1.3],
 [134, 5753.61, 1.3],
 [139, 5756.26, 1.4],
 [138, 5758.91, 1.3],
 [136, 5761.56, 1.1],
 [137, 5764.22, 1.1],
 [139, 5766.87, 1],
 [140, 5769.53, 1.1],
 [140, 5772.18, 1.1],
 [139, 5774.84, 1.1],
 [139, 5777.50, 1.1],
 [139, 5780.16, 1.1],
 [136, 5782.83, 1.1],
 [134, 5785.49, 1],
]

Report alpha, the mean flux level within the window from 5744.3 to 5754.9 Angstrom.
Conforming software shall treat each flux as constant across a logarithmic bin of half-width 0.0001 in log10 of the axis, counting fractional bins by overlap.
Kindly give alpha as 137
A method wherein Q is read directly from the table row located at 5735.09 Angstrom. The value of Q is 139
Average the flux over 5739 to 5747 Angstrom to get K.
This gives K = 139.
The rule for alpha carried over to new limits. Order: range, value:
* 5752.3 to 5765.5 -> 137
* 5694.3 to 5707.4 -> 138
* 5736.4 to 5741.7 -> 139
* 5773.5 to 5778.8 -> 139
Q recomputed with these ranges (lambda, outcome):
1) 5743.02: 139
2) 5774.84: 139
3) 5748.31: 136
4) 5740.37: 140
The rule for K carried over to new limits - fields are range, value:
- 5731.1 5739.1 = 138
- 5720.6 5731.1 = 139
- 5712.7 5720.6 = 138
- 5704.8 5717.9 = 135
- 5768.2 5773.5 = 140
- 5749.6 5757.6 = 137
